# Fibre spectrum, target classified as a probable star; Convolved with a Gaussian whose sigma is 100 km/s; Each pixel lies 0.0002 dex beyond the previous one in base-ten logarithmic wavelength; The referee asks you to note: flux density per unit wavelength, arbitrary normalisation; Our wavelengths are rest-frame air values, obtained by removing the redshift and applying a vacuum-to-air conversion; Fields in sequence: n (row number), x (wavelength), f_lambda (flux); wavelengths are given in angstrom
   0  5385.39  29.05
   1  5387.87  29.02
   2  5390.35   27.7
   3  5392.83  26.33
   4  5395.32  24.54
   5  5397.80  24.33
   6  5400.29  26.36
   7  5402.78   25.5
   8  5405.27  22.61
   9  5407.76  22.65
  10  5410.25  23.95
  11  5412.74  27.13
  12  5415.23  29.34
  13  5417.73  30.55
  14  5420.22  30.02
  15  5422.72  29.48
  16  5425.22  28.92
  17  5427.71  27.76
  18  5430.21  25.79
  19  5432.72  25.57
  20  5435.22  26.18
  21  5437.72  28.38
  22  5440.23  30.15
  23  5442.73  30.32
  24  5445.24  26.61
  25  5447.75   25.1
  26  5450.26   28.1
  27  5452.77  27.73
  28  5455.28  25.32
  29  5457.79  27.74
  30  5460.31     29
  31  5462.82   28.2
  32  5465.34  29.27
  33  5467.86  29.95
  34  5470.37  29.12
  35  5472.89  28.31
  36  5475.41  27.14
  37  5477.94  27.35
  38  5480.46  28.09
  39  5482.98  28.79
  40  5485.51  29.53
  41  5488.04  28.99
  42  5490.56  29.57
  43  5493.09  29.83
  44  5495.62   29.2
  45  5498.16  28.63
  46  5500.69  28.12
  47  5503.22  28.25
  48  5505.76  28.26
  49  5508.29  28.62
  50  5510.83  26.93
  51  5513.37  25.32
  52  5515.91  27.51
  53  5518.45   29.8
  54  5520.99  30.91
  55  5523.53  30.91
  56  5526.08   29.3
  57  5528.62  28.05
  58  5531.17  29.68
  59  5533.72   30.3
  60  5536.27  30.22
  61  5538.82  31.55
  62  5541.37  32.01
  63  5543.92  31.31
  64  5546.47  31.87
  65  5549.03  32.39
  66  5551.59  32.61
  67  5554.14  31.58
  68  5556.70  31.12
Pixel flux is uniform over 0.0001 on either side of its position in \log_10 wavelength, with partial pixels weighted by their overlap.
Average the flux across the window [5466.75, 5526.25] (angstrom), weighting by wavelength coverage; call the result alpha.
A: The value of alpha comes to 28.7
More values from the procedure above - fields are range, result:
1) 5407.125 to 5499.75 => 28.1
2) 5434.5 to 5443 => 28.8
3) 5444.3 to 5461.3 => 27.1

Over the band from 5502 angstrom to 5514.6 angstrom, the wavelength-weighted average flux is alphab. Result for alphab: 27.5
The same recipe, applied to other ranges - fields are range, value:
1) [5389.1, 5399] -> 25.7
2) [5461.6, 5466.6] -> 28.7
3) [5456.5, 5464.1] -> 28.3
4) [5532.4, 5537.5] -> 30.2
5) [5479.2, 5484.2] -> 28.5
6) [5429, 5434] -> 25.6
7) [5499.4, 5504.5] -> 28.2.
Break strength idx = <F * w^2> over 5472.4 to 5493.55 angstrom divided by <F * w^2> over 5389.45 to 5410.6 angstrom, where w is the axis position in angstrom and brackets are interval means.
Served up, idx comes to 1.19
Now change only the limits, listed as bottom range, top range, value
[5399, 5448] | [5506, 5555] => 1.15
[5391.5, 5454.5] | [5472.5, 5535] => 1.10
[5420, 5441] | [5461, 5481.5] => 1.04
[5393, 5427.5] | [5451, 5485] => 1.08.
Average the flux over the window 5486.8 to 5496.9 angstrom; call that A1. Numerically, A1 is 29.4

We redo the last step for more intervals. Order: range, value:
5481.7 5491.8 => 29.2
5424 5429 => 28.4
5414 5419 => 29.9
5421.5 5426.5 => 29.2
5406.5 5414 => 24.6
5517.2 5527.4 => 30.2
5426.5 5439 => 26.7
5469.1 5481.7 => 28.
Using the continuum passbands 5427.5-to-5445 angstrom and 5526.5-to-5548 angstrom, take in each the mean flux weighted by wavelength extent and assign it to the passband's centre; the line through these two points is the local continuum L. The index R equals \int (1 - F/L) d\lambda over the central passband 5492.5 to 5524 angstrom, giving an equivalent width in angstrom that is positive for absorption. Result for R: 1.3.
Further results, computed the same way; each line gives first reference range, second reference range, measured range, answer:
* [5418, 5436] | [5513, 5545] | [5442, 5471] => 0.5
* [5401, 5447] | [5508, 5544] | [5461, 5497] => -0.5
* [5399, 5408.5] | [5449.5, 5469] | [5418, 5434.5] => -1.4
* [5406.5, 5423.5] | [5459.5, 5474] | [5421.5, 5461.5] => 0.9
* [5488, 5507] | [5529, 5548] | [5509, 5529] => 0.9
